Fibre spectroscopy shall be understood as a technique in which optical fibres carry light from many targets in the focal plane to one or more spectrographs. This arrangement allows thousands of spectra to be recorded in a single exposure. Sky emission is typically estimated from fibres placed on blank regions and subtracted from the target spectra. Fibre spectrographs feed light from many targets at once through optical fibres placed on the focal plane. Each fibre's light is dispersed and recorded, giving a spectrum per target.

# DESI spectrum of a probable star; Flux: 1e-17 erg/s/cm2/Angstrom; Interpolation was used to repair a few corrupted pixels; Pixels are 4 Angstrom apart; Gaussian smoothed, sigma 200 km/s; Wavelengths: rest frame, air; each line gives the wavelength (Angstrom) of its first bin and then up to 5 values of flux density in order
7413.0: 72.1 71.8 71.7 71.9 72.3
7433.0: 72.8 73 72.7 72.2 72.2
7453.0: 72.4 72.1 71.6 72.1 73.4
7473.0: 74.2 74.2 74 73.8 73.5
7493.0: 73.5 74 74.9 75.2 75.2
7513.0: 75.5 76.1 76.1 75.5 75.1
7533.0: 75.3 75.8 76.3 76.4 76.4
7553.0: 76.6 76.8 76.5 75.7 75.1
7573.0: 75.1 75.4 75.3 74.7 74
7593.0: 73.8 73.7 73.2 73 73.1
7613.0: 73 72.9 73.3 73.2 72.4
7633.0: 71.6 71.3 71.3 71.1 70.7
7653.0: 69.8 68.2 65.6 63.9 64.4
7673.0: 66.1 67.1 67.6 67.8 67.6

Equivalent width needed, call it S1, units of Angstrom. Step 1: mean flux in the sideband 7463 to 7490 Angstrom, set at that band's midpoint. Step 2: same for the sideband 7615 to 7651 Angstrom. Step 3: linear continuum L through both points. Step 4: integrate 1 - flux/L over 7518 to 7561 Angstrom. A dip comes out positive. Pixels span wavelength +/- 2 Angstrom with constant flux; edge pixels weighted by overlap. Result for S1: -1.8 Angstrom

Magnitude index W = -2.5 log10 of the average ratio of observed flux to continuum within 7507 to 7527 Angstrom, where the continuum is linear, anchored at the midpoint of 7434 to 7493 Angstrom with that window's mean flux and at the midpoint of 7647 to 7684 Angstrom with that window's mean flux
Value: -0.06 mag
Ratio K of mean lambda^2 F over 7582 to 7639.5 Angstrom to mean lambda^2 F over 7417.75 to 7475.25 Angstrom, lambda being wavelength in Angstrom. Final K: 1.05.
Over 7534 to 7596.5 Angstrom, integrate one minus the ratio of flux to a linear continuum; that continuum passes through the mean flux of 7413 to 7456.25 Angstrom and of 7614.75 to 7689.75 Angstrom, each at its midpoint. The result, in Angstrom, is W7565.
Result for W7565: -4.48 Angstrom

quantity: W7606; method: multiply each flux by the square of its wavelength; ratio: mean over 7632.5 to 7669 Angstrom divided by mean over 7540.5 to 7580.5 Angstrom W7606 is 0.93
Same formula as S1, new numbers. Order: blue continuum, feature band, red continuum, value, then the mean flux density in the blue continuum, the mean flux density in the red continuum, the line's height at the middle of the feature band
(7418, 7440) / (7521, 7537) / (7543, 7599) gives -0.2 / 72.3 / 75.4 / 74.5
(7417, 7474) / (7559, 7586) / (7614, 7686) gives -1.9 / 72.4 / 69.4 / 70.6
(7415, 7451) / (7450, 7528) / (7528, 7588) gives -0.2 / 72.3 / 75.7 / 73.8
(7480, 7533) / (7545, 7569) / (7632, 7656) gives -1.0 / 74.8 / 70.8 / 73.4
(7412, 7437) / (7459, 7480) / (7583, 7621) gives -0.2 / 72.2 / 73.5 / 72.5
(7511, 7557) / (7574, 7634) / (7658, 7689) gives -2.1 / 76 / 66.2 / 71.1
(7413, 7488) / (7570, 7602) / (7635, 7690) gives -2.2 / 72.7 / 68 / 69.7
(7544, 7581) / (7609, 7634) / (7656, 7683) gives -0.8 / 76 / 66.1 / 70.5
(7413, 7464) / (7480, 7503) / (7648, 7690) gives -0.9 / 72.2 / 67.1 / 71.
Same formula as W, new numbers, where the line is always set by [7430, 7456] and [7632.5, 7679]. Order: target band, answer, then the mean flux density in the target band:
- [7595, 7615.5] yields -0.059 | 73.2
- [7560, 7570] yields -0.084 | 75.8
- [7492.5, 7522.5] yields -0.058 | 75.1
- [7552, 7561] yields -0.094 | 76.7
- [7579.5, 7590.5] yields -0.074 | 74.7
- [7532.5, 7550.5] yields -0.082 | 76.1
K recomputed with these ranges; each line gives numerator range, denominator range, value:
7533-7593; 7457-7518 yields 1.04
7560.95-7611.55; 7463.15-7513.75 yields 1.03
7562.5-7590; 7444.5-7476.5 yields 1.07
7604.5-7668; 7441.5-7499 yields 1.01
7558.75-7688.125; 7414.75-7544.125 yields 1.01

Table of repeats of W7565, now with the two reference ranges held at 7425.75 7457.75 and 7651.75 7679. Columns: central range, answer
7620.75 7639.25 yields -1.4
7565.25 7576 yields -1.0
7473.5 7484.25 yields -0.4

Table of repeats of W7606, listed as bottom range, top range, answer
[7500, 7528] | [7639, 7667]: 0.94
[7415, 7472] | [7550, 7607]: 1.07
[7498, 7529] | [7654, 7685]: 0.92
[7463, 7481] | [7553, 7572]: 1.06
